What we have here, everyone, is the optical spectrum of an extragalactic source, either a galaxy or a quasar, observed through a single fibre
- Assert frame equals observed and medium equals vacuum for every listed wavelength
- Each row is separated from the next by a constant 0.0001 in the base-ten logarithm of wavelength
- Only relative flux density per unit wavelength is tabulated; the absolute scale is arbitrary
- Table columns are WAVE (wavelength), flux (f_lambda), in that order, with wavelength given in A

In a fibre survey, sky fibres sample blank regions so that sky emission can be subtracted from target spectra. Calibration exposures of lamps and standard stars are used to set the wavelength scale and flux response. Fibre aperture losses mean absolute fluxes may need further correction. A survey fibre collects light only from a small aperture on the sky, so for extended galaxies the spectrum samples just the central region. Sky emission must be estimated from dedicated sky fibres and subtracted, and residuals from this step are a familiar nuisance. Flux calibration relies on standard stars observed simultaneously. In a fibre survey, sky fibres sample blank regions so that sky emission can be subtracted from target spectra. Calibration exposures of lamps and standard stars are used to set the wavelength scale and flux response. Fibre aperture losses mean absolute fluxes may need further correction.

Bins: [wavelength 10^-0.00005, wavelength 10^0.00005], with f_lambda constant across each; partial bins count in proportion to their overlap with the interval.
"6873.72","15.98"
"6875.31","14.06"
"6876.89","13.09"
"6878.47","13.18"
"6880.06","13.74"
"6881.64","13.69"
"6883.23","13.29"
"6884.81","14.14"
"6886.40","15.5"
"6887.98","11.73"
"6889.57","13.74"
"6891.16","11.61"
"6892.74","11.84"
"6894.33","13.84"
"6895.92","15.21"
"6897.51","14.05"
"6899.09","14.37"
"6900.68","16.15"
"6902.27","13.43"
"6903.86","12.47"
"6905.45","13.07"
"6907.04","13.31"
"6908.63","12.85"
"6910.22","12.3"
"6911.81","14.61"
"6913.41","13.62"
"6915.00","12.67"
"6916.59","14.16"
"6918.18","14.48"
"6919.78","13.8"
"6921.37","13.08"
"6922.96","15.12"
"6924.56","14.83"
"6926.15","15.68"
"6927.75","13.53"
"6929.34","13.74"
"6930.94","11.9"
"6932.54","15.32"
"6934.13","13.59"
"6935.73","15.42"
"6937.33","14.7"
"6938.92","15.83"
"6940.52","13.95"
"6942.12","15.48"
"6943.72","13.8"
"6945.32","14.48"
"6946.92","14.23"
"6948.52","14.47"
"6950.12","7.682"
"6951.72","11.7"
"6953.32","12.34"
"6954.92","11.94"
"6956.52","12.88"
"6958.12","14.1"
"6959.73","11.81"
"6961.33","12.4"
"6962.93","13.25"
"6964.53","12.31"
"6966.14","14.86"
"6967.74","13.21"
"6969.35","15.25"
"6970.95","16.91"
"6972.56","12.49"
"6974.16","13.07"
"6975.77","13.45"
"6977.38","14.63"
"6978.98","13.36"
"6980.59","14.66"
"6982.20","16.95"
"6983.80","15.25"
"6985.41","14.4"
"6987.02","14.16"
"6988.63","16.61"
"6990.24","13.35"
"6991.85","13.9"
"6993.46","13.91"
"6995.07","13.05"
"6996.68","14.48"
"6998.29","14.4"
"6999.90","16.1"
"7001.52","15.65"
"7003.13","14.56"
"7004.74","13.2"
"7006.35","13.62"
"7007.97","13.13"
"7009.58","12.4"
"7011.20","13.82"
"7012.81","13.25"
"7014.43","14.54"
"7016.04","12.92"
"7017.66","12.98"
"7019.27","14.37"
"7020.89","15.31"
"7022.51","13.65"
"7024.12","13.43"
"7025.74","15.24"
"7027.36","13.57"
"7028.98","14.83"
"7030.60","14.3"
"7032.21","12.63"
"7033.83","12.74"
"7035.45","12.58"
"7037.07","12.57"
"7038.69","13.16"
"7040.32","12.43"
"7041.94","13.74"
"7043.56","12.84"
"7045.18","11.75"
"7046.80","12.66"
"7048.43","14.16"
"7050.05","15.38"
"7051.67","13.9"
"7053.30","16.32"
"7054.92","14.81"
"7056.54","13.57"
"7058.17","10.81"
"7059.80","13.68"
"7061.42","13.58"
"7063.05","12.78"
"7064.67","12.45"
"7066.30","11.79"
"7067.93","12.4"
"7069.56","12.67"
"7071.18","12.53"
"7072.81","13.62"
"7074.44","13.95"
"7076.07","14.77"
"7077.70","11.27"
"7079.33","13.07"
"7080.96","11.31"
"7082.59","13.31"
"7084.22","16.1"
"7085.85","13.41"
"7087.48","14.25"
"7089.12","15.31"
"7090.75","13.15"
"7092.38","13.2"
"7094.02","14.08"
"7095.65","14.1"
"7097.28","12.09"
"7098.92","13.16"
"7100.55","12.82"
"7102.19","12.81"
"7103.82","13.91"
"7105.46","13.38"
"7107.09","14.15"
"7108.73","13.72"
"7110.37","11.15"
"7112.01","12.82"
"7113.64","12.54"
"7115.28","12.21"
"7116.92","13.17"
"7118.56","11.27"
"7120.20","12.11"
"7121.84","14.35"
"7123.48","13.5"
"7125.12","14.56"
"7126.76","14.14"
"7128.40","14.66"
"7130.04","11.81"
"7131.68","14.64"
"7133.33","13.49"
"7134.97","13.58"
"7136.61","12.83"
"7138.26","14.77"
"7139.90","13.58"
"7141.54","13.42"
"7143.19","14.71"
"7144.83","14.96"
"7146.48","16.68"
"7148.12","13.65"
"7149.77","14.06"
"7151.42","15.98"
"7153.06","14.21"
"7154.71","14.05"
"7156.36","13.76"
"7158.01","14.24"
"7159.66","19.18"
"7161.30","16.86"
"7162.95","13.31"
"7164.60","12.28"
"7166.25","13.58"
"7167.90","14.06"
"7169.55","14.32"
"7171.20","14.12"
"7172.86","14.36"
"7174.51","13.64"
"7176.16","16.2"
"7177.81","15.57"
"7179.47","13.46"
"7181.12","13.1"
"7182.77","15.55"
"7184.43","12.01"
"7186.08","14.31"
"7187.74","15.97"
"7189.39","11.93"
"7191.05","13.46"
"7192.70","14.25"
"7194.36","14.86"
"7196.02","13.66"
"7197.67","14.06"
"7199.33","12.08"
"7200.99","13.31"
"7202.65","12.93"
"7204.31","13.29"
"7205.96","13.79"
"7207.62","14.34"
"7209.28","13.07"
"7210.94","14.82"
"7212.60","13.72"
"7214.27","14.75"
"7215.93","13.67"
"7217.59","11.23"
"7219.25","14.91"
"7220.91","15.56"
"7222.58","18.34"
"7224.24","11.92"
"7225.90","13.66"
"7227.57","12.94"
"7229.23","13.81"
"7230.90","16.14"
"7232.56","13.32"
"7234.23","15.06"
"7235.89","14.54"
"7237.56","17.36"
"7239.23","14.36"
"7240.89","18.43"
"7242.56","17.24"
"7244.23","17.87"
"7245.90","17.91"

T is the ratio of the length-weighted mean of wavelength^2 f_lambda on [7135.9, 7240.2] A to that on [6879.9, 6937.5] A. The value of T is 1.1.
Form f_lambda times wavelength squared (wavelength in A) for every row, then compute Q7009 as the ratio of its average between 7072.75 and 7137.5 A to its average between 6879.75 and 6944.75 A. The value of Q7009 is 1.01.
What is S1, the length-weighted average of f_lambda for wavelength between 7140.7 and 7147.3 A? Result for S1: 14.9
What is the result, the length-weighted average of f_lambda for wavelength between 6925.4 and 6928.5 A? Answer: 14.6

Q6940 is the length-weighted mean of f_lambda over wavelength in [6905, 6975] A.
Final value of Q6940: 13.6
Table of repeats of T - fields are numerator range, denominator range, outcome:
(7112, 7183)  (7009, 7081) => 1.08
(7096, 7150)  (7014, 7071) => 1.03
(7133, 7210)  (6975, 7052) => 1.06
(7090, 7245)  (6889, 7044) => 1.08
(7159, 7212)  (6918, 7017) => 1.08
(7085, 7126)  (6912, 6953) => 1.00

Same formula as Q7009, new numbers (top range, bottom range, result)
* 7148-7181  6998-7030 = 1.08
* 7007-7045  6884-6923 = 1.02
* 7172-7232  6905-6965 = 1.12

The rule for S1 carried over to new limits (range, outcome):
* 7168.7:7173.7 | 14.2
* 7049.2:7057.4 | 14.8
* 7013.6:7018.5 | 13.5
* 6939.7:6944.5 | 14.4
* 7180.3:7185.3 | 13.6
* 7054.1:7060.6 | 13.2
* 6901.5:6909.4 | 13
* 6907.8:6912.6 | 13.3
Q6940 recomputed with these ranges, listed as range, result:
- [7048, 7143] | 13.4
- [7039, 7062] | 13.5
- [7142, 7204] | 14.3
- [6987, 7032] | 14.1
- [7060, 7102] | 13.2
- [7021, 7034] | 13.9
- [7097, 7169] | 13.8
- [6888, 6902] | 13.7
